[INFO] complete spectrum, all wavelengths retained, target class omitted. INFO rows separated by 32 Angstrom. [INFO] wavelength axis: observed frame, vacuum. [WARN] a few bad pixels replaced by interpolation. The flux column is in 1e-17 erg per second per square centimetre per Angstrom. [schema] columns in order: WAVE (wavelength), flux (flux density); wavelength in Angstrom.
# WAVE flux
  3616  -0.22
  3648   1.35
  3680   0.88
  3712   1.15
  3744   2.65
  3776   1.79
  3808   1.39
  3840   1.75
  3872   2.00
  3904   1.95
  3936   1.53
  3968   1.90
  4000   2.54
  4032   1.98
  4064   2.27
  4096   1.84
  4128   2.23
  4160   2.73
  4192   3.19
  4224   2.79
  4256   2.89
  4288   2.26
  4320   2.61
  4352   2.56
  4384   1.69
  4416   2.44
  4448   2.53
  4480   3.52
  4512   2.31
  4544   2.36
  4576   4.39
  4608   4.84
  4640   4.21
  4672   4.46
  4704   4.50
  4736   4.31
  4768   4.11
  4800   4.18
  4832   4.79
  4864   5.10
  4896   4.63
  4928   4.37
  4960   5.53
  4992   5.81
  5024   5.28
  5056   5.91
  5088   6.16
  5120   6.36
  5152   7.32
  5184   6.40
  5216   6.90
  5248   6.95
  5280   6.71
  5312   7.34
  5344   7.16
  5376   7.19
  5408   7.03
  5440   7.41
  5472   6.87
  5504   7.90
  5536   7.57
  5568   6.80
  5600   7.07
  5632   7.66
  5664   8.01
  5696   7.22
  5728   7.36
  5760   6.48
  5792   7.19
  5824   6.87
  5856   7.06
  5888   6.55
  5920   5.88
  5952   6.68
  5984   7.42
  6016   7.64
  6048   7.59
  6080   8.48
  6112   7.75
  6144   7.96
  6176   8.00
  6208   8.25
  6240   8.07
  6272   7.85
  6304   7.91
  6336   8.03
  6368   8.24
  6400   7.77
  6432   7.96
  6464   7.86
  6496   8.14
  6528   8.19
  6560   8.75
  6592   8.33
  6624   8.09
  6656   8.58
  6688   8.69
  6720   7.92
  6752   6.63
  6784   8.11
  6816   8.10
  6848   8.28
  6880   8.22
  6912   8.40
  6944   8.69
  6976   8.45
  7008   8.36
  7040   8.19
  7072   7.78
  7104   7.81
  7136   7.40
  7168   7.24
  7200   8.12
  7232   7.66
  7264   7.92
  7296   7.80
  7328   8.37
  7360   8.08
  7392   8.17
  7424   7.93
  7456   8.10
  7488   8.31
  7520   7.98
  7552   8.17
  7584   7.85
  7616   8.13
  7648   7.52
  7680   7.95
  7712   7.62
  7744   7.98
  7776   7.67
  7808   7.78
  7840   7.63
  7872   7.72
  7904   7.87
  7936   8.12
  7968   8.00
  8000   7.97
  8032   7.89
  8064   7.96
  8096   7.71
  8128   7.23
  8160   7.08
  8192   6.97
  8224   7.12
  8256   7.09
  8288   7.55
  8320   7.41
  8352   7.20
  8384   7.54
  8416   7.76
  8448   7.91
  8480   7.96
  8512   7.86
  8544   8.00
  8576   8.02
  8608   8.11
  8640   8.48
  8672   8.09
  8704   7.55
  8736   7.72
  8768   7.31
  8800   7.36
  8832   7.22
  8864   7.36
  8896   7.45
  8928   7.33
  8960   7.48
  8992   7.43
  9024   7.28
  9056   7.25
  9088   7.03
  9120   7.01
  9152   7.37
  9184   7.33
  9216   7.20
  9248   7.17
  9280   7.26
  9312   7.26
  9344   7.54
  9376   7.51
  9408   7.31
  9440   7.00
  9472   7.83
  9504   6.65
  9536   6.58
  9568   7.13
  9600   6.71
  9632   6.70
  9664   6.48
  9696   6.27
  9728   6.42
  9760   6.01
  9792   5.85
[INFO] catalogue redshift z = 0.145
